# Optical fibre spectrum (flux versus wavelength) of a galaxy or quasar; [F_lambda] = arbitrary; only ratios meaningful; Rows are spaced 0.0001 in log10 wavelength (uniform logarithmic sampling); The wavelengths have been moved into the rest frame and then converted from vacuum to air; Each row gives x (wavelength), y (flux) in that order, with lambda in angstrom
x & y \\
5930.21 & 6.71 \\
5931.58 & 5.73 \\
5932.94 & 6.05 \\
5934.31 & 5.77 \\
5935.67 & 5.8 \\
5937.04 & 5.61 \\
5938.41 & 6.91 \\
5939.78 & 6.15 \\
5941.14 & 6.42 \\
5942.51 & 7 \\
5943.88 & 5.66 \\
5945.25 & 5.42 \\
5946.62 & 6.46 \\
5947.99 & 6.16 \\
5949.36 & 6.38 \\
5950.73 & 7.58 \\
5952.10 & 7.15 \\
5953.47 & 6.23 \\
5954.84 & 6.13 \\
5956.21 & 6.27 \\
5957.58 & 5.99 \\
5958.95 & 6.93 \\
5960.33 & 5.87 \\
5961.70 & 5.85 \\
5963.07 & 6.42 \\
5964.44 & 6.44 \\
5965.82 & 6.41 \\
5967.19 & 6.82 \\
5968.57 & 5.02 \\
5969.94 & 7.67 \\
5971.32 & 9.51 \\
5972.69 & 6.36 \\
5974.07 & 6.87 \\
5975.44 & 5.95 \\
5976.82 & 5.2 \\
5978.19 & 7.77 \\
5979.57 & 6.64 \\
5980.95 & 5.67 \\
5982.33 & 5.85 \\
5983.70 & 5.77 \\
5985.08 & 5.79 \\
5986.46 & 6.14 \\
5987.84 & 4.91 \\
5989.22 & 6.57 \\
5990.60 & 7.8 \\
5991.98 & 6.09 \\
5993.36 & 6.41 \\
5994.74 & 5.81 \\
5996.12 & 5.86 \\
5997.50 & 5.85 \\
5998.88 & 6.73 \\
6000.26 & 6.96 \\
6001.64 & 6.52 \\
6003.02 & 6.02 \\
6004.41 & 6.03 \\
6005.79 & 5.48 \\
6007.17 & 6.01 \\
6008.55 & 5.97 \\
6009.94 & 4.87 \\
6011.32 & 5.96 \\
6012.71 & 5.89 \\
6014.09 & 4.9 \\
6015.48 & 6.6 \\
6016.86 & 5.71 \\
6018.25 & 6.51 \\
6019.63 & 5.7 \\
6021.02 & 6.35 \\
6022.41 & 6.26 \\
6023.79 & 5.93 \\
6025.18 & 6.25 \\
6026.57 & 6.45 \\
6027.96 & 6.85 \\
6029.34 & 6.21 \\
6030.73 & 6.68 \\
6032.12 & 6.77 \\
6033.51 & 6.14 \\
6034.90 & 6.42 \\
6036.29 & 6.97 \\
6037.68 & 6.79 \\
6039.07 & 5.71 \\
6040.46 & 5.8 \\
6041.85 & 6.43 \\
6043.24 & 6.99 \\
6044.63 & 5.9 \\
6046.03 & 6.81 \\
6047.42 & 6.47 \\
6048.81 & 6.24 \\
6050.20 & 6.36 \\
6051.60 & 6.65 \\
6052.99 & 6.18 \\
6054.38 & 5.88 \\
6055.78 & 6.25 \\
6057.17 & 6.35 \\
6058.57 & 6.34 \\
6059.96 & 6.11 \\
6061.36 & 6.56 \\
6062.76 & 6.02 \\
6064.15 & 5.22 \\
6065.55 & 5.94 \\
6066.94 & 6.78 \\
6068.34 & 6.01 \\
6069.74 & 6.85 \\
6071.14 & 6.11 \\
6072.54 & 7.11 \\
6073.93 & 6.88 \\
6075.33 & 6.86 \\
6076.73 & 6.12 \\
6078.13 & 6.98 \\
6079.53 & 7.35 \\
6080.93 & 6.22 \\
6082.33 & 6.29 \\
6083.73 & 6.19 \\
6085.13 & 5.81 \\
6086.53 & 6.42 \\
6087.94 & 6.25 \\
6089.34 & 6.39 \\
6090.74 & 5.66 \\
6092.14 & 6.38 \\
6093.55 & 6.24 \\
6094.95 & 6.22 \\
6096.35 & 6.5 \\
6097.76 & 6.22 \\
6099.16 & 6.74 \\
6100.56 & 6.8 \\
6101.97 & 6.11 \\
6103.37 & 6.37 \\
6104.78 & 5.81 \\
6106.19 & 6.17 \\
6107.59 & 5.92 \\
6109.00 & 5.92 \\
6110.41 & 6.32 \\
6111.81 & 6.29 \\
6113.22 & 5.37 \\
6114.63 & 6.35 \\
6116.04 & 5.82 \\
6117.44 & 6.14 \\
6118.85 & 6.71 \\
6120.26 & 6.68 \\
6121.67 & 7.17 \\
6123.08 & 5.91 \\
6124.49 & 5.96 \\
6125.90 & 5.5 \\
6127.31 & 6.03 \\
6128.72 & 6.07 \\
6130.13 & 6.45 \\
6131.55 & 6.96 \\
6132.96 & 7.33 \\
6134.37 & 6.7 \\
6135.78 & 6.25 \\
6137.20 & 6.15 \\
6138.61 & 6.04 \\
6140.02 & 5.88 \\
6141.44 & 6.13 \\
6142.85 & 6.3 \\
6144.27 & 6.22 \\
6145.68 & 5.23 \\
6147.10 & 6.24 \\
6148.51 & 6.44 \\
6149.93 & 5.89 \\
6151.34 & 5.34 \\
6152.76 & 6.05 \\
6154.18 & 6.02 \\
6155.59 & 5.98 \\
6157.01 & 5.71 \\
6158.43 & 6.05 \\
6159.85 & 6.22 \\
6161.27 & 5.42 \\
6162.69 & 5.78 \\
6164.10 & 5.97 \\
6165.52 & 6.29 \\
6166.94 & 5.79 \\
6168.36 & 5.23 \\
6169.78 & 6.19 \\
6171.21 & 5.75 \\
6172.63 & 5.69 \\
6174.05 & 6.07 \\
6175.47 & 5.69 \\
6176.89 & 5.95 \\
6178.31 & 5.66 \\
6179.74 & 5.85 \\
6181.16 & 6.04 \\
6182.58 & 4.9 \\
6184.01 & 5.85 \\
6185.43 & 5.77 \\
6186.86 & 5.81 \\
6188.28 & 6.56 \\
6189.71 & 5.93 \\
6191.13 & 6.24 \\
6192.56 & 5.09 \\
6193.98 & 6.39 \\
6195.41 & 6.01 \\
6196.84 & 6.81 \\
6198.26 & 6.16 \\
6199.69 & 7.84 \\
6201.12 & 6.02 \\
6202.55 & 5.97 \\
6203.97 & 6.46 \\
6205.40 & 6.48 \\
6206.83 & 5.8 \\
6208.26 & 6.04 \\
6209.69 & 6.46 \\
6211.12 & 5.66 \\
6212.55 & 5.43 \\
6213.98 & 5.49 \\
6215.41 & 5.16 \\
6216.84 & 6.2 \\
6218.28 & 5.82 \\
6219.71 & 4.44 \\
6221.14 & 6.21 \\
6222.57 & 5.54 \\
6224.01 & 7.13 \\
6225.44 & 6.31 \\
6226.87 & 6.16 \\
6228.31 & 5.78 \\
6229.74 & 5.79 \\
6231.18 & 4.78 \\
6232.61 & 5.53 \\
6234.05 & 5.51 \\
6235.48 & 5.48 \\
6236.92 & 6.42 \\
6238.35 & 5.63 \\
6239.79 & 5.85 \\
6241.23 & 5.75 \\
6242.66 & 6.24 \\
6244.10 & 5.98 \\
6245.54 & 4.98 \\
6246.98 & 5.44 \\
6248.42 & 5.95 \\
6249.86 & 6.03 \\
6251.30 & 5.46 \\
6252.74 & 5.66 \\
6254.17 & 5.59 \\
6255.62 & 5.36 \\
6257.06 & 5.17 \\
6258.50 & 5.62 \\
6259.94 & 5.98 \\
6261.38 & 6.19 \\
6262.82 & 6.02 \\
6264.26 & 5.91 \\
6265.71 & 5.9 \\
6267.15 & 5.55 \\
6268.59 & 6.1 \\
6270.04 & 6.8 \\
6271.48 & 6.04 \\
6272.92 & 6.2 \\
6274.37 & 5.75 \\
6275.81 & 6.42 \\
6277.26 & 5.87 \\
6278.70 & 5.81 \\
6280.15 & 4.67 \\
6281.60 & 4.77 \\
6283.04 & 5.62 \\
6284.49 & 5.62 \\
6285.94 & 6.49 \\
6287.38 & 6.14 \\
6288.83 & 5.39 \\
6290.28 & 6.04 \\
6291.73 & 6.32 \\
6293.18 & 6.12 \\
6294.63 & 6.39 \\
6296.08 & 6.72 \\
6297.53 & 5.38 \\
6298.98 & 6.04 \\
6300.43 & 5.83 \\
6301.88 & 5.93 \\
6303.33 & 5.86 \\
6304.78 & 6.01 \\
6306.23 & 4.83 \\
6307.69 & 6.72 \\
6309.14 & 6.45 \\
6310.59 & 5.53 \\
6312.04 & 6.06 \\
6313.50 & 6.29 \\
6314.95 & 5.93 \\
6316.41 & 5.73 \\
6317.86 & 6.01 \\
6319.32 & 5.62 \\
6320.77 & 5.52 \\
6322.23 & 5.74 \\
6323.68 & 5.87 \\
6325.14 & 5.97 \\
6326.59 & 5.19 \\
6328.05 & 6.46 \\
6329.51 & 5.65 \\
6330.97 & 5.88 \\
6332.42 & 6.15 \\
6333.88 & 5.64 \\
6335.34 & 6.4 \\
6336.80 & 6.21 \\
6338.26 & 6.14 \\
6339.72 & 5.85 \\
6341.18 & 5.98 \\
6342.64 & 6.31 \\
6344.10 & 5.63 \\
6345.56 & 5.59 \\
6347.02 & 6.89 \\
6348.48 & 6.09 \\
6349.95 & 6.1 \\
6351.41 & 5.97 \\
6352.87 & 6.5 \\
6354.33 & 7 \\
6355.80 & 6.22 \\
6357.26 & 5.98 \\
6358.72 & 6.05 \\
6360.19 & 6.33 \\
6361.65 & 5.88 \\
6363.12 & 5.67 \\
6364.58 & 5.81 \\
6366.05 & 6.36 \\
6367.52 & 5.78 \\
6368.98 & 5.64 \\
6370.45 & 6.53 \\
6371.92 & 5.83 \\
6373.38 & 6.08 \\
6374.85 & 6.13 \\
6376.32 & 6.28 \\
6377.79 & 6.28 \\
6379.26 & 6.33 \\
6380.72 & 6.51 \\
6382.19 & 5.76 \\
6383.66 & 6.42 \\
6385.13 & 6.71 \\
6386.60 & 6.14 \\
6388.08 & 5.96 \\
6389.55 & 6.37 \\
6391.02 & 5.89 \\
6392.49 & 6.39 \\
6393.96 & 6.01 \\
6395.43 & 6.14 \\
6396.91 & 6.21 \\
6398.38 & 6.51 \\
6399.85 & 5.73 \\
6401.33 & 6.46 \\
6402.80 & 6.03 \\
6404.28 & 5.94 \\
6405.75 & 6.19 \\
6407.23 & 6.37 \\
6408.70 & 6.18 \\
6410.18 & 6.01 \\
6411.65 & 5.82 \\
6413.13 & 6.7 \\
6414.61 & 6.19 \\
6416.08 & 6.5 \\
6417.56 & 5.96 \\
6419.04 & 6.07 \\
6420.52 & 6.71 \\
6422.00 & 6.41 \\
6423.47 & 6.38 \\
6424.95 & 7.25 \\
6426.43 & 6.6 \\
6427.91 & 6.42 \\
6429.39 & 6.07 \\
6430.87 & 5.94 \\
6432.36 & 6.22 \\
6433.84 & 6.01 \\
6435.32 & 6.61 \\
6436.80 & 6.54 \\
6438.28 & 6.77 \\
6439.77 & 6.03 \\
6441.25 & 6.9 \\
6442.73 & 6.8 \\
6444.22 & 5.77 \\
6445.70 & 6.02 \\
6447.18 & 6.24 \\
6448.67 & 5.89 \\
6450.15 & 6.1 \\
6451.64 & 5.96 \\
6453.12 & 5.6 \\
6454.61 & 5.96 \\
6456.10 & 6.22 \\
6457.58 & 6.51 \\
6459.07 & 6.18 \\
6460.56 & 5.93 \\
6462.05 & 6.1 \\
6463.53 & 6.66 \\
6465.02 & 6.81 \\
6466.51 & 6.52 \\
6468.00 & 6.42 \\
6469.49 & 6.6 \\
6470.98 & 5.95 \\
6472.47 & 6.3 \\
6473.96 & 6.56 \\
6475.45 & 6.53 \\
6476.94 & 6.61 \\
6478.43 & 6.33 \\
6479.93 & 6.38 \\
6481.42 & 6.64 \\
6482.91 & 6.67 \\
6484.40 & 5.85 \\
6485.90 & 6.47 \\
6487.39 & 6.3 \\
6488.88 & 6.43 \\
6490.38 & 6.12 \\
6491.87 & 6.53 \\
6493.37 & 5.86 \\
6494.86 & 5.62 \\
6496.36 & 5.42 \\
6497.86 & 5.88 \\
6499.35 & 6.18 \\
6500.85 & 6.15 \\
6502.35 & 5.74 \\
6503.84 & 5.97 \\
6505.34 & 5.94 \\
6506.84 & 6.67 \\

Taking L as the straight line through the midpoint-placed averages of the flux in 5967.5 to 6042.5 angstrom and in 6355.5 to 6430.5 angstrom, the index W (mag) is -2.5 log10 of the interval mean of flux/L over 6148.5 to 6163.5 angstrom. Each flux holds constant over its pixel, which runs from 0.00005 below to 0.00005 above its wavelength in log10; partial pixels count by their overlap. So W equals 0.06 mag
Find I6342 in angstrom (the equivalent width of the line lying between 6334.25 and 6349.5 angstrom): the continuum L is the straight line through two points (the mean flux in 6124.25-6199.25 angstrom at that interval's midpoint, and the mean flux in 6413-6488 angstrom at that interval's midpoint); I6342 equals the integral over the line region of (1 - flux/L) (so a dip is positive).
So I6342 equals 0.3 angstrom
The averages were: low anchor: 6.01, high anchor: 6.33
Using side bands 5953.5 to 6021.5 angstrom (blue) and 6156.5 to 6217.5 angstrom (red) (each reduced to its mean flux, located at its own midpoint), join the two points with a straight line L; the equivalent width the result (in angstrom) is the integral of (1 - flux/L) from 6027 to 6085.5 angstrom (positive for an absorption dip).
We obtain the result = -2.6 angstrom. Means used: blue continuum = 6.22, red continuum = 5.95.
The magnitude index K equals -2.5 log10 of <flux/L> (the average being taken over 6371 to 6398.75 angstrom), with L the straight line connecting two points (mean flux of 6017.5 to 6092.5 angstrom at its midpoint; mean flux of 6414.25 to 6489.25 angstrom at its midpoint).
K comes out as 0.022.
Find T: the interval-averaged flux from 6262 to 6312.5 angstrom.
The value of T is 5.92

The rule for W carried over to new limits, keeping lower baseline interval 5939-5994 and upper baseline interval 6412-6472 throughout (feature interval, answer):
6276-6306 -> 0.09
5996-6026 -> 0.06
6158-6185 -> 0.10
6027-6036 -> -0.03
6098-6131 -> 0.03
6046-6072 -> 0.02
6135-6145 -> 0.04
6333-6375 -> 0.04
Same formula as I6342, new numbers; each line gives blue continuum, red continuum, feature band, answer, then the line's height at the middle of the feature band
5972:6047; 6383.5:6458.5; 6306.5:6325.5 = 0.9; 6.24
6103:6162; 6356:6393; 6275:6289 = 1.0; 6.13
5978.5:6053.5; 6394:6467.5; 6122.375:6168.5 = 1.2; 6.22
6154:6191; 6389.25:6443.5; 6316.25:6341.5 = 1.0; 6.14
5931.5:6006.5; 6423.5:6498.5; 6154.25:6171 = 1.1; 6.3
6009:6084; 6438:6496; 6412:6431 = -0.4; 6.28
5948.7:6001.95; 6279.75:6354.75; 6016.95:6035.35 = 0.1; 6.35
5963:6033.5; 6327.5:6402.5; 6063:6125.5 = -0.8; 6.22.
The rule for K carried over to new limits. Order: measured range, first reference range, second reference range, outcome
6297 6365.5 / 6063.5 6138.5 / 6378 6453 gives 0.05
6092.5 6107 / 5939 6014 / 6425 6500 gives -0.01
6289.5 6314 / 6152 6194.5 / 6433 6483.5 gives 0.01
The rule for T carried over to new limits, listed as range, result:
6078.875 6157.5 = 6.21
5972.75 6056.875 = 6.21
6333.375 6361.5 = 6.15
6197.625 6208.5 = 6.36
